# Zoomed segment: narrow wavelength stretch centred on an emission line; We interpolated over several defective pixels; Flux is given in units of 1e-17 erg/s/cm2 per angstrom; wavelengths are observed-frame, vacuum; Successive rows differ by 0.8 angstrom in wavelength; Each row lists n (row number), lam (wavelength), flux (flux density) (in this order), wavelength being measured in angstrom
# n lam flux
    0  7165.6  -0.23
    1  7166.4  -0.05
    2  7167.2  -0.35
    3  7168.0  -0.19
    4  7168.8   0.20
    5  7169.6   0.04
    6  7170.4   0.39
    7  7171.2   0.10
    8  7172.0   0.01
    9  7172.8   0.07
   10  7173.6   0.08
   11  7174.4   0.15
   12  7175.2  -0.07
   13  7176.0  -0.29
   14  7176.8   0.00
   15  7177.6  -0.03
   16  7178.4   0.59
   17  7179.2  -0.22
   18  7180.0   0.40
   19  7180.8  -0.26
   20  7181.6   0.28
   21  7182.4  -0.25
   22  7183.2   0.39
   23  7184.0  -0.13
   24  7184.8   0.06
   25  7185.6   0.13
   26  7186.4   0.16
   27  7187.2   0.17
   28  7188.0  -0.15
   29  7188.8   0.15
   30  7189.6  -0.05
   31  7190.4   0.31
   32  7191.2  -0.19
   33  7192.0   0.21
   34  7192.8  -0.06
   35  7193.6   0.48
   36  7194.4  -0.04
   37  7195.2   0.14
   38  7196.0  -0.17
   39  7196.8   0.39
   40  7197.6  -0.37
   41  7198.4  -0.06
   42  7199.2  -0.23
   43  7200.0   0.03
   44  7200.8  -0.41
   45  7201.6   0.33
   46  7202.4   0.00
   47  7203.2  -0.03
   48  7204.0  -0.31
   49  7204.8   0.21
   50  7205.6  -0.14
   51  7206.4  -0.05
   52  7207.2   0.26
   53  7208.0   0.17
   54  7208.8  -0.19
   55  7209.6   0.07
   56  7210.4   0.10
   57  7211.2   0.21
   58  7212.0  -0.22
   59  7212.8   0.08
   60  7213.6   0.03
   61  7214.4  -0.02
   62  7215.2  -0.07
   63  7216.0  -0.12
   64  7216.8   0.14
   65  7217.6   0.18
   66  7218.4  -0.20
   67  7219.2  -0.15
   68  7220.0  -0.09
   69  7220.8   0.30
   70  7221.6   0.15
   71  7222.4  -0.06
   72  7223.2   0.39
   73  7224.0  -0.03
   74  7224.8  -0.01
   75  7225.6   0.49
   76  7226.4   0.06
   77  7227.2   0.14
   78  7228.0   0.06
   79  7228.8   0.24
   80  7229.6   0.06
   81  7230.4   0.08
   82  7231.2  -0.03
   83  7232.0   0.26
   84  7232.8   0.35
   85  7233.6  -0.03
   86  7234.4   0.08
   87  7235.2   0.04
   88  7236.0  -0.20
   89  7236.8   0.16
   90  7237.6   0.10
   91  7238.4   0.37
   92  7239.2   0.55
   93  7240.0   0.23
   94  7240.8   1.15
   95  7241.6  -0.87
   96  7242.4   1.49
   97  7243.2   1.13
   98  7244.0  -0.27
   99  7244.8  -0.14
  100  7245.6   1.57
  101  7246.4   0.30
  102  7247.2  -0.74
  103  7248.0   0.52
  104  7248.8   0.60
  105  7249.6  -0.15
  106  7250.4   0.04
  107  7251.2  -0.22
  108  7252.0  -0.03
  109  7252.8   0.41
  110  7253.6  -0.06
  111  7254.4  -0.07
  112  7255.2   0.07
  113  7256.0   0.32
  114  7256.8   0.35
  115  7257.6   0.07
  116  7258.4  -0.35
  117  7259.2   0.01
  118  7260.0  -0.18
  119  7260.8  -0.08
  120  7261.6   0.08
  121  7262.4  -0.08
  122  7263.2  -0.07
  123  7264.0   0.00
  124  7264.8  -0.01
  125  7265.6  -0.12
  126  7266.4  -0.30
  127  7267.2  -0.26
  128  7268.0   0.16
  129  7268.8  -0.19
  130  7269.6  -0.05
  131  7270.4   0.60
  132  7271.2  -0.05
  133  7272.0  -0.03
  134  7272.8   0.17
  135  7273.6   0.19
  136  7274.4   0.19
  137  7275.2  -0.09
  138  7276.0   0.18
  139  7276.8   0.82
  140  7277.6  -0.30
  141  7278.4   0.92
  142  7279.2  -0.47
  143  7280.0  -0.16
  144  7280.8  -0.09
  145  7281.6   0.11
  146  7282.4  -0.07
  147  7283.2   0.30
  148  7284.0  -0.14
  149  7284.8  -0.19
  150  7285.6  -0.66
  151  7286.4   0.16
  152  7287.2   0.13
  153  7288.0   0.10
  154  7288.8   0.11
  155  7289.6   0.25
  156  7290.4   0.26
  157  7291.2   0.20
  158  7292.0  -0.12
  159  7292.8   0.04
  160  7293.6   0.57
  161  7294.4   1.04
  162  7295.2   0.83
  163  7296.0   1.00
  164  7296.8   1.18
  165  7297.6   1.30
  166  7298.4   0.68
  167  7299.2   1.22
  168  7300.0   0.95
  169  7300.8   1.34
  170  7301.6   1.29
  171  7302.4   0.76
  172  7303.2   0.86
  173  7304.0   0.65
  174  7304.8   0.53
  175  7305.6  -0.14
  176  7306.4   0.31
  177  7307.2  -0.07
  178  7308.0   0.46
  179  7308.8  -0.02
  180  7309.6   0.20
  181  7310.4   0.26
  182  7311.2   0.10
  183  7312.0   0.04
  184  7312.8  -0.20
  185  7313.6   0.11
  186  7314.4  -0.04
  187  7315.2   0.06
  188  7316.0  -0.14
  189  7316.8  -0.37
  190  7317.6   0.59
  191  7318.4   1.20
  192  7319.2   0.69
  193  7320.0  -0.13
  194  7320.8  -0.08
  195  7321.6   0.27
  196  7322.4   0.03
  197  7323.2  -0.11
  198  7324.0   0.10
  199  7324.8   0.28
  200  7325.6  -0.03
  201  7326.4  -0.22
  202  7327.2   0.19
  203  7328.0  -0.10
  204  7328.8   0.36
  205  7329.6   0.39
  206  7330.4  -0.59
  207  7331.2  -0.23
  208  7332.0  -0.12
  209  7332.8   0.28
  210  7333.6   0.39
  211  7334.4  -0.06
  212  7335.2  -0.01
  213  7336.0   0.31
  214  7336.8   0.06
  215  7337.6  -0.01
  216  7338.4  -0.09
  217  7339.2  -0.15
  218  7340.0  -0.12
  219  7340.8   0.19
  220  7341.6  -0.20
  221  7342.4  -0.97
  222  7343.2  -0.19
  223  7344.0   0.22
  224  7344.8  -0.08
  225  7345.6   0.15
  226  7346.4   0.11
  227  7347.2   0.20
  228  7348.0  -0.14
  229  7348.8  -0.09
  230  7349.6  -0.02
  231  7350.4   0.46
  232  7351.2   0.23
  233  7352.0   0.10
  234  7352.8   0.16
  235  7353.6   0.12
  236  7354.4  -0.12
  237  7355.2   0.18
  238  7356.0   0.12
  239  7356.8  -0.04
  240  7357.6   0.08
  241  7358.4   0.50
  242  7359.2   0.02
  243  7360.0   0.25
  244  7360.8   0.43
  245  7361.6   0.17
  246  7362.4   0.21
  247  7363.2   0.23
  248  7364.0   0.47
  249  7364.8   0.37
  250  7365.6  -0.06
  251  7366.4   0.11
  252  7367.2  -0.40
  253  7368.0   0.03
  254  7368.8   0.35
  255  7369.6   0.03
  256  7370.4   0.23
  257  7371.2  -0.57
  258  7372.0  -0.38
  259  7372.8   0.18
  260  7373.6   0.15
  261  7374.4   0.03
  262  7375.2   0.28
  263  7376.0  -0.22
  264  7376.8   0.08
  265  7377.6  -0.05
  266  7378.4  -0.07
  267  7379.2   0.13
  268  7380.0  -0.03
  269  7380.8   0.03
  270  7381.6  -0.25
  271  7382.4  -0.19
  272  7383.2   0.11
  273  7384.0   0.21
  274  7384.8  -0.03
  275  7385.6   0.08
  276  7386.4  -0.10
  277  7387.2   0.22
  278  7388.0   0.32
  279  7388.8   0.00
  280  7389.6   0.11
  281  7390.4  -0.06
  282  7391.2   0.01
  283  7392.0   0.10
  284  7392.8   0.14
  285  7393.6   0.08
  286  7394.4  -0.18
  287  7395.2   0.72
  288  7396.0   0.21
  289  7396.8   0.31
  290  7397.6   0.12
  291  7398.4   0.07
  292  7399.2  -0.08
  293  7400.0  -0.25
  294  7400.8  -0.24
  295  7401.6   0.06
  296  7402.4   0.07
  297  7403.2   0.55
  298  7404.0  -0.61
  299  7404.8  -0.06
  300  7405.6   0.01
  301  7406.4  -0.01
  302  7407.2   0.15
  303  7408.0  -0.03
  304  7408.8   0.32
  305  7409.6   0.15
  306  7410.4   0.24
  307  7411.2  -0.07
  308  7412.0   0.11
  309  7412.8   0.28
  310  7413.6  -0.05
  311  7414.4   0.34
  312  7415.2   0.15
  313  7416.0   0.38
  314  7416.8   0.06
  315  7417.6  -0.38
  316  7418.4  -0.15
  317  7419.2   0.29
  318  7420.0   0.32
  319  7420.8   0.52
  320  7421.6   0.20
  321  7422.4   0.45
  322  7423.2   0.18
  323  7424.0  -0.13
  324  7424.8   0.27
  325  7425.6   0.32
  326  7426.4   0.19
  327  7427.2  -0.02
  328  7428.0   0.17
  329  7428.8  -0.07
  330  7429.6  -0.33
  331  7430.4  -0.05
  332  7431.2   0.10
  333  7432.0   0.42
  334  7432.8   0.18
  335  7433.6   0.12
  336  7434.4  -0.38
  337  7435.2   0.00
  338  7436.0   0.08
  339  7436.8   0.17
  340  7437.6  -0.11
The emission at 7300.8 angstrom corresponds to [O II] 3727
